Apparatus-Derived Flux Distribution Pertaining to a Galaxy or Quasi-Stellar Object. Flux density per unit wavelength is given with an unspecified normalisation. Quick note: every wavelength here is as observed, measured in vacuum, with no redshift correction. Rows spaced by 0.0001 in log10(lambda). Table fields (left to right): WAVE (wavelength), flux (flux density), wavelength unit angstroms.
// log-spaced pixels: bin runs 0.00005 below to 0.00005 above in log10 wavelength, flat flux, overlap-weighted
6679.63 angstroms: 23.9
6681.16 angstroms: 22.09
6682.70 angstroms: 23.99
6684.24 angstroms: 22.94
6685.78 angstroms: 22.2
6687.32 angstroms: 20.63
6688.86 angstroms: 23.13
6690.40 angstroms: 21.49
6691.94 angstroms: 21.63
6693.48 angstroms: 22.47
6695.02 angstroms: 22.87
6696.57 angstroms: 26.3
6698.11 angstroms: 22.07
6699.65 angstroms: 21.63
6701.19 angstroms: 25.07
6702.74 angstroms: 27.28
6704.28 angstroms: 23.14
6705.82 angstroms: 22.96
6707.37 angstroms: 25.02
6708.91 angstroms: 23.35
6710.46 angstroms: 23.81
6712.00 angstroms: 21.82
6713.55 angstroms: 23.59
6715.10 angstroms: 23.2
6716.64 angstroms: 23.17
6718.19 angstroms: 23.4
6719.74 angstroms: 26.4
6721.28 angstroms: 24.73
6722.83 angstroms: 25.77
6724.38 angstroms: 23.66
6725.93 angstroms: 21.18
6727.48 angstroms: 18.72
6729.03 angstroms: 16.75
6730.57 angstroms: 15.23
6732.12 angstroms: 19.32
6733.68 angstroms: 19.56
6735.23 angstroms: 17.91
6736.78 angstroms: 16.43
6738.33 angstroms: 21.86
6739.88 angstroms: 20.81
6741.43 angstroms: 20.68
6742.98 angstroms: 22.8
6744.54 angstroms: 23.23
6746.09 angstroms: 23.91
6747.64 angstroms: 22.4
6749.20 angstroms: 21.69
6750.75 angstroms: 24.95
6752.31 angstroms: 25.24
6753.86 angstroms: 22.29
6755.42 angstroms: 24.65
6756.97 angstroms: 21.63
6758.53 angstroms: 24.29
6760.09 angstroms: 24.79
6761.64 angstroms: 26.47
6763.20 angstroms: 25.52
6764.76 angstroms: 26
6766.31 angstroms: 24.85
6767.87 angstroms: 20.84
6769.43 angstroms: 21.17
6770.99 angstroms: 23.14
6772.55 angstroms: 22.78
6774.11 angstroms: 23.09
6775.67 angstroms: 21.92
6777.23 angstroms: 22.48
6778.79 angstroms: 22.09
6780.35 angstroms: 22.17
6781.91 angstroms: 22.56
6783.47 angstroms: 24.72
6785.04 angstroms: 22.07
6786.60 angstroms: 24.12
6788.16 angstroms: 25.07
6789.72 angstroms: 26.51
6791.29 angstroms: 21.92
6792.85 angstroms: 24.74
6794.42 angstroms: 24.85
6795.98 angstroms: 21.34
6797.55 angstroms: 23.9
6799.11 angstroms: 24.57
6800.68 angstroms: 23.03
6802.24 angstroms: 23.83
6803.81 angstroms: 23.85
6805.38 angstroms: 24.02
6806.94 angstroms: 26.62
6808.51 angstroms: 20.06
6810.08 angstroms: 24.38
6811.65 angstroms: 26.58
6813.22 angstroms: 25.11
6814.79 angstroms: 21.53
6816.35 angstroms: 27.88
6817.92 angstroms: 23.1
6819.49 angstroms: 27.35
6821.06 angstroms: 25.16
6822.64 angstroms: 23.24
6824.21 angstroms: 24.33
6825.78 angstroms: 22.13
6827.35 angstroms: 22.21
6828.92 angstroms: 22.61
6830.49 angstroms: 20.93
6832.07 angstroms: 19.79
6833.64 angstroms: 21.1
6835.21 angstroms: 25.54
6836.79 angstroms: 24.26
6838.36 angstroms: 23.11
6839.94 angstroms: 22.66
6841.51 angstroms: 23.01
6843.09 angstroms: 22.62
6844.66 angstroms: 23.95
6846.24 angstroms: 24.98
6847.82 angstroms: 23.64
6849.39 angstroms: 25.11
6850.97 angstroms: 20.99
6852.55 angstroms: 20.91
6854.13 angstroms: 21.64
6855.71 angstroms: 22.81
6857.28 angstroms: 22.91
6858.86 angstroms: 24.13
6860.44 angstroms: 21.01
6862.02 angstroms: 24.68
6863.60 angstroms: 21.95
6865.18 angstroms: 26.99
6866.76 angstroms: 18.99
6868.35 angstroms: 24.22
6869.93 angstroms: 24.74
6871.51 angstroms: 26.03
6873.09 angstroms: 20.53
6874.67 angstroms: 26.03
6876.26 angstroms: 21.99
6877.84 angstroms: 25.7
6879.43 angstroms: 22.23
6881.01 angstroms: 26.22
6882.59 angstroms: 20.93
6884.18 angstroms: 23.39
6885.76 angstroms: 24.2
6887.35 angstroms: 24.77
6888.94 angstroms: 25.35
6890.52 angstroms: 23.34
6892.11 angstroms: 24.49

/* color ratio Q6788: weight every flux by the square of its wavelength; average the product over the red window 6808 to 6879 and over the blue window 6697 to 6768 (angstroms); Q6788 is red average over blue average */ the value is 1.1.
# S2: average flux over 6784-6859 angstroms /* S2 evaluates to 23.5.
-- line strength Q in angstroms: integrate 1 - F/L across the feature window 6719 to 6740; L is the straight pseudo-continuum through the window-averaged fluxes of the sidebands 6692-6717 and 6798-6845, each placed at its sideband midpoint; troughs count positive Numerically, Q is 2.7 angstroms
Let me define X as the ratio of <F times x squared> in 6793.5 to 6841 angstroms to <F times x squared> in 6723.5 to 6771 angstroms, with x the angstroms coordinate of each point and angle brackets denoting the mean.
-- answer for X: 1.1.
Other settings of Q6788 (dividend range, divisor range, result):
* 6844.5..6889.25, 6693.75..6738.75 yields 1.10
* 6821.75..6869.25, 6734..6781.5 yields 1.03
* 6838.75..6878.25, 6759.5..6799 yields 1.01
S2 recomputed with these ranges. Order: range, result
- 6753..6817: 23.7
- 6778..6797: 23.5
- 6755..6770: 24.1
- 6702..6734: 22.5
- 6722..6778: 22.2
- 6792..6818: 24.1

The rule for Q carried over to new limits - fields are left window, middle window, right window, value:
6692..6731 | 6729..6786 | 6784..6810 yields 2.7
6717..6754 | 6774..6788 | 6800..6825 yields 0.2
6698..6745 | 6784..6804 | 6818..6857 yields -1.0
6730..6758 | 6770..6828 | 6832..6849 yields -3.1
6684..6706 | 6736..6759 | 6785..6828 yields 1.1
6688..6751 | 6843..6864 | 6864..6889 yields 0.5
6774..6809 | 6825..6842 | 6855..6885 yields 0.7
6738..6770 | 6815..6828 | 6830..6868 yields -0.7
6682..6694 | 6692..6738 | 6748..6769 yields 1.3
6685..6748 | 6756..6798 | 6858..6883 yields -1.4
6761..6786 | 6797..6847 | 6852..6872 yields -1.1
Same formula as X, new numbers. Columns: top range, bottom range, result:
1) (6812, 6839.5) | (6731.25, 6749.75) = 1.16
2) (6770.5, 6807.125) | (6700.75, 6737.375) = 1.08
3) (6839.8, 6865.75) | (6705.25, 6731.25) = 1.07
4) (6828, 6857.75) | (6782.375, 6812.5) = 0.96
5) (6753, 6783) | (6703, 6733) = 1.05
